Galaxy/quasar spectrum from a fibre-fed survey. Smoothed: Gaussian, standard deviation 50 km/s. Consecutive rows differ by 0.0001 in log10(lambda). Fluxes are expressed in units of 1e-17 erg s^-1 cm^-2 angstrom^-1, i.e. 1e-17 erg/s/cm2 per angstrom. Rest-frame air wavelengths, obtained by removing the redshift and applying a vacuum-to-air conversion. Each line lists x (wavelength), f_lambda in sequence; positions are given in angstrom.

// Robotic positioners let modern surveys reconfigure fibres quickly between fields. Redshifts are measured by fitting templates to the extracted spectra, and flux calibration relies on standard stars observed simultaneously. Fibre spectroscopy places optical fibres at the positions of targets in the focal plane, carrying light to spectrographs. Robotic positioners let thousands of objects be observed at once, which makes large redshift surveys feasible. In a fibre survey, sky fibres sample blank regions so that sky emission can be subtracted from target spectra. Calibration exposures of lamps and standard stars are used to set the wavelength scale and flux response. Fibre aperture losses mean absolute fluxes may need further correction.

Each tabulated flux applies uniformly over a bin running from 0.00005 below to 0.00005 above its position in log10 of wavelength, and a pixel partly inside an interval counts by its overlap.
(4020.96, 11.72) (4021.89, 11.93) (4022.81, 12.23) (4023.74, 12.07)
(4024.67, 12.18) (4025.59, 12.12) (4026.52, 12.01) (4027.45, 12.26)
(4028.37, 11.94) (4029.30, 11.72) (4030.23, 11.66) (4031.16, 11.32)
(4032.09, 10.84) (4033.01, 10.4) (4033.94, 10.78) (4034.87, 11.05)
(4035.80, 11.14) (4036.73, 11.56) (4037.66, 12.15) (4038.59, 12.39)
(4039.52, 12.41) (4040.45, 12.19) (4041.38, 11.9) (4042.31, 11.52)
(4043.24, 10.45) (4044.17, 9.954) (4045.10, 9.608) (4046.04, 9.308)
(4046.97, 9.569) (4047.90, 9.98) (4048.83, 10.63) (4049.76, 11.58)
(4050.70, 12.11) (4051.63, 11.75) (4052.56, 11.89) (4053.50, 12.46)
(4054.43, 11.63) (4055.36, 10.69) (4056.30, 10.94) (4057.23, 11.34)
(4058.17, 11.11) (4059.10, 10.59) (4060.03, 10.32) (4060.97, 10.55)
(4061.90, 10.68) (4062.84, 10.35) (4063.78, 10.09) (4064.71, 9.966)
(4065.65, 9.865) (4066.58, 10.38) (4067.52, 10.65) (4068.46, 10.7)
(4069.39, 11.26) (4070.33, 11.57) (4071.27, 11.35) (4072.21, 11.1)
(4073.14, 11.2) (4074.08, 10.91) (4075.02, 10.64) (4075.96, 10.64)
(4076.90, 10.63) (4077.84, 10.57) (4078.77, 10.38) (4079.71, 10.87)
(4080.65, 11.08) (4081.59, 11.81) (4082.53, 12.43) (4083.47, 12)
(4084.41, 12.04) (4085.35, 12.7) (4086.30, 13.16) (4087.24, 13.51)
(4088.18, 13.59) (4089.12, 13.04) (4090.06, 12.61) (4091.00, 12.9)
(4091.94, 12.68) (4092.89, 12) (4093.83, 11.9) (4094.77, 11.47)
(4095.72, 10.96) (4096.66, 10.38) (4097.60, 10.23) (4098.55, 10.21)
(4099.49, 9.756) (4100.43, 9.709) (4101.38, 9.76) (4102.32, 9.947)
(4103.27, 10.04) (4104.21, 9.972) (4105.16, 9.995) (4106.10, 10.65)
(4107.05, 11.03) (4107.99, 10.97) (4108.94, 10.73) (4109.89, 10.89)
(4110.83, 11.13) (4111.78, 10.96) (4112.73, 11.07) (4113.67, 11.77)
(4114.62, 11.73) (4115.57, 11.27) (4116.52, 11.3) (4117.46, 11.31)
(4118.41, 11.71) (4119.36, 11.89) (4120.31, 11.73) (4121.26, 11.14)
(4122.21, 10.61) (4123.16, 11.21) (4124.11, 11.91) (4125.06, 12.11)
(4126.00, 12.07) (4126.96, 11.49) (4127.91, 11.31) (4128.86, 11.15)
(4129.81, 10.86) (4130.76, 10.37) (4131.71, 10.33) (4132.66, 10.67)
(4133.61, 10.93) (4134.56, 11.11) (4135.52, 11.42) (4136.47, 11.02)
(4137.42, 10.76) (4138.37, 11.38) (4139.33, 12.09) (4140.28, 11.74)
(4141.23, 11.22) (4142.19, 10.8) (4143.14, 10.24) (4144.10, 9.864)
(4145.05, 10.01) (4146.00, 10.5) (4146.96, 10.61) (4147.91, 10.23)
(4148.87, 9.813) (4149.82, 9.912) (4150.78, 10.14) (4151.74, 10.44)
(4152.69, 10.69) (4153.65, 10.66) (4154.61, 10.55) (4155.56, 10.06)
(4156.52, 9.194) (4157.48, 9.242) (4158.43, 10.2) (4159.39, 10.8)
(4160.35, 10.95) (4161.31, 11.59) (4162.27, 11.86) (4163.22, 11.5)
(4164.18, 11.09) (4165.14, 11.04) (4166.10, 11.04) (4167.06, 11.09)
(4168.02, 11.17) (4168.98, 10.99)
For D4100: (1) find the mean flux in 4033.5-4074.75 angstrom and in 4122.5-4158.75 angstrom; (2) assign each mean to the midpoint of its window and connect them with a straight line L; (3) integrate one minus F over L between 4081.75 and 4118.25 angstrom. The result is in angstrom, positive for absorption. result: -1.70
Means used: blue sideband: 11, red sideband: 10.7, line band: 11.4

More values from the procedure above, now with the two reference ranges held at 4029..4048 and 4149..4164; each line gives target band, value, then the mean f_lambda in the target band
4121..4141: -1.1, 11.2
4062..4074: 0.2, 10.7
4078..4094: -2.1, 12.3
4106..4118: -0.5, 11.2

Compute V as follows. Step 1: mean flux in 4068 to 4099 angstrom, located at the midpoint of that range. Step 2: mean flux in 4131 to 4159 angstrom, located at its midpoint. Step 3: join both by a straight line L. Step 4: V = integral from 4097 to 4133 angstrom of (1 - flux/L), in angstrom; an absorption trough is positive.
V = 0.4 angstrom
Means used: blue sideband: 11.6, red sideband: 10.5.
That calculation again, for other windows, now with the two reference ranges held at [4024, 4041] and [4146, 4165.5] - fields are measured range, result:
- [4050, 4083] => 1.1 angstrom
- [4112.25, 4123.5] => -0.5 angstrom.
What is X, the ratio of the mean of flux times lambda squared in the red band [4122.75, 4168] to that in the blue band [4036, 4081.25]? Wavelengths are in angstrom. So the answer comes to 1.0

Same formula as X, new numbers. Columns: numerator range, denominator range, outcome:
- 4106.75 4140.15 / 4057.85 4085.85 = 1.05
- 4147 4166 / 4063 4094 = 0.95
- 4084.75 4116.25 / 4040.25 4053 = 1.07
